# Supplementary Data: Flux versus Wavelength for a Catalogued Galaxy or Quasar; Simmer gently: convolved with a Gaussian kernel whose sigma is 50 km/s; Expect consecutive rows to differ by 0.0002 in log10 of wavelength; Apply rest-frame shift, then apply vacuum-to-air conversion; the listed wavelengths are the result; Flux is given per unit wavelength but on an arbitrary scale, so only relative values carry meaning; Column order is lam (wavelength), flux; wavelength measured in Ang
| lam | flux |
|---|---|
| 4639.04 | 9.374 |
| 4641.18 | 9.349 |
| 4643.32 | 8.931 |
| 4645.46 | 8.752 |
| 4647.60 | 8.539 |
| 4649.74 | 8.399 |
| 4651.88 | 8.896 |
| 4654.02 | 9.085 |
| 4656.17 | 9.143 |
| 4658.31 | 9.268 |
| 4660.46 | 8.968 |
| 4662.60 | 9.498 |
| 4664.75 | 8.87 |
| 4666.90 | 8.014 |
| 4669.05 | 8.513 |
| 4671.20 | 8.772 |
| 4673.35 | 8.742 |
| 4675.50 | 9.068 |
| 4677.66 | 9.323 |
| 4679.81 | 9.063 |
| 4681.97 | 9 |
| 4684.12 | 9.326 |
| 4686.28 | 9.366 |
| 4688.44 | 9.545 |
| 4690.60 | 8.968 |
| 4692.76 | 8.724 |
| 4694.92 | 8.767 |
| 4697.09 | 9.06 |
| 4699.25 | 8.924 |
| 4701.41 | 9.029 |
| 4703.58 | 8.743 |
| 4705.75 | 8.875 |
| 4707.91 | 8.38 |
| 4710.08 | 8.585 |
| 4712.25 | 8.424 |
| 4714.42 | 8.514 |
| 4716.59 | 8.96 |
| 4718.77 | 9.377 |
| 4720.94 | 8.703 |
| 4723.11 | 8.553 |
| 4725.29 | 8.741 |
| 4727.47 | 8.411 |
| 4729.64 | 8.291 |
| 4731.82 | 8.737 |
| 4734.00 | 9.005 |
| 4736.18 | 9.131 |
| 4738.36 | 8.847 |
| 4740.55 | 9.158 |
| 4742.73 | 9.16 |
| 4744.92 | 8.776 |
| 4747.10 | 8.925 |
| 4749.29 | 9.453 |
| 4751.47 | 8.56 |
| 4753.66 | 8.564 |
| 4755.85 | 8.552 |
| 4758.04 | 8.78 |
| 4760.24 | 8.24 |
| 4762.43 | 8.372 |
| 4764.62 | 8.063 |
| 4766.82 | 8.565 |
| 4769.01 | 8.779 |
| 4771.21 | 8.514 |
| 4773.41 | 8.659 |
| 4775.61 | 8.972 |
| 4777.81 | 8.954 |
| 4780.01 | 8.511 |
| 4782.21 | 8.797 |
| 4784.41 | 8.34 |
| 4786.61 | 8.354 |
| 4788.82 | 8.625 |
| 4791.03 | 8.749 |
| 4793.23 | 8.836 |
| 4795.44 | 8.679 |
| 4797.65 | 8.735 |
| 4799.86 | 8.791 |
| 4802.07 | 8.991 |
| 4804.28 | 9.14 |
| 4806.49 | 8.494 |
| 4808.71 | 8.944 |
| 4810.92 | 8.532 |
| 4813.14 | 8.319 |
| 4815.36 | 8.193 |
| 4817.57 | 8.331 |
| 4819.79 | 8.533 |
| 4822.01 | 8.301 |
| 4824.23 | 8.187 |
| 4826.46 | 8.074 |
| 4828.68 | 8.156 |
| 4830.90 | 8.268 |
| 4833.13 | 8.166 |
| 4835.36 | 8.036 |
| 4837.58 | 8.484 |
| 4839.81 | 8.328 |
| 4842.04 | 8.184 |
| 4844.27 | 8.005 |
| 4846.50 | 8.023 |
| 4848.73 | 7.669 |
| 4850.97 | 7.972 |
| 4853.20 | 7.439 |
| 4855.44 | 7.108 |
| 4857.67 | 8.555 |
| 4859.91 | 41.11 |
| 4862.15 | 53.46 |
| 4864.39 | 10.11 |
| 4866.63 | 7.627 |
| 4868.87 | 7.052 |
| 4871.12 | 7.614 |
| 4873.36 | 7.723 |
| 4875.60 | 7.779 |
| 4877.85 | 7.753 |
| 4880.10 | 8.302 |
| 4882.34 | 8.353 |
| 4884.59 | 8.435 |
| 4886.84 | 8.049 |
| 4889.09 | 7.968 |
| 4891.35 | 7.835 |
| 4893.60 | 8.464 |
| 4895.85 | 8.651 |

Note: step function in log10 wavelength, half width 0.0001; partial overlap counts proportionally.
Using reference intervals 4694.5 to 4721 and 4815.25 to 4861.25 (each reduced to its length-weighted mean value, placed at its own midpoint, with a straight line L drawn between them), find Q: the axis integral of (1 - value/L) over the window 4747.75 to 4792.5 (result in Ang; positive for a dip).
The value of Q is 3.4 Ang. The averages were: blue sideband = 8.8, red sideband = 9.92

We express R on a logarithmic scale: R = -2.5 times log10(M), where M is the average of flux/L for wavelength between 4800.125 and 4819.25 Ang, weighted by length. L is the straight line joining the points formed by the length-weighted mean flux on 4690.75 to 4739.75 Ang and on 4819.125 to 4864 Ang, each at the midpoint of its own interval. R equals 0.28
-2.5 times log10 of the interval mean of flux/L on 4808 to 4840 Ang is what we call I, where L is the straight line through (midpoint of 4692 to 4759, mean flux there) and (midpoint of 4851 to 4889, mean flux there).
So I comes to 0.34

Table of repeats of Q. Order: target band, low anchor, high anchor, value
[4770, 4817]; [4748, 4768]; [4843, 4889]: 4.64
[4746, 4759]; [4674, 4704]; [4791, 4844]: -0.05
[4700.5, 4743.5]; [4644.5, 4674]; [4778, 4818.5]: -0.19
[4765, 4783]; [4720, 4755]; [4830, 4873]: 2.15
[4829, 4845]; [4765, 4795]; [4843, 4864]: 6.99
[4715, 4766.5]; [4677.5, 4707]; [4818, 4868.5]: 5.79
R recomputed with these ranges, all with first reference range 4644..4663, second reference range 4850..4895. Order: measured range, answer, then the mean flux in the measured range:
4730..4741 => 0.13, 8.91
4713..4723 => 0.11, 8.84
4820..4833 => 0.35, 8.22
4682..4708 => 0.06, 9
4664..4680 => 0.05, 8.78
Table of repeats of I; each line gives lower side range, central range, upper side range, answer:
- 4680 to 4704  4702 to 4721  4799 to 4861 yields 0.045 mag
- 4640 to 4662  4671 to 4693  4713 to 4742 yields -0.027 mag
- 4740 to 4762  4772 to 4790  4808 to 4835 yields -0.007 mag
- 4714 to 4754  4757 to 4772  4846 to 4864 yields 0.291 mag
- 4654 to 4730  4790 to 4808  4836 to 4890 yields 0.179 mag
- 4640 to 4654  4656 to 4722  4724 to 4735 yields -0.023 mag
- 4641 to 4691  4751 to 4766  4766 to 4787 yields 0.034 mag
